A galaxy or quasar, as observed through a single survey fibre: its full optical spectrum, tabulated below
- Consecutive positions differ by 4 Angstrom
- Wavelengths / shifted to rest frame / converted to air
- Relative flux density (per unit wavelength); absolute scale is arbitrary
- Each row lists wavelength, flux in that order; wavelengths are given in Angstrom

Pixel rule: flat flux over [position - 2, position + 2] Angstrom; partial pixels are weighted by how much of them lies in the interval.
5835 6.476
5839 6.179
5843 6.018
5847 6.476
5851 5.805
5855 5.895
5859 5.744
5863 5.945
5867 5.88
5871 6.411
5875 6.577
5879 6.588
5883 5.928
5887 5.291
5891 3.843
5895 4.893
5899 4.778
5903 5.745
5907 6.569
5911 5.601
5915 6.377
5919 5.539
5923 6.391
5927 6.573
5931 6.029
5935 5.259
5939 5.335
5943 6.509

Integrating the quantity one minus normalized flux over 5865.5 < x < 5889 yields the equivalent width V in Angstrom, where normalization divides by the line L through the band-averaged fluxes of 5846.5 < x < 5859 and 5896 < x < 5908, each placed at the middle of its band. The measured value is -1.5 Angstrom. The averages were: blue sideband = 5.96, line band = 6.12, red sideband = 5.56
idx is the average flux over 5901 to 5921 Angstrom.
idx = 5.97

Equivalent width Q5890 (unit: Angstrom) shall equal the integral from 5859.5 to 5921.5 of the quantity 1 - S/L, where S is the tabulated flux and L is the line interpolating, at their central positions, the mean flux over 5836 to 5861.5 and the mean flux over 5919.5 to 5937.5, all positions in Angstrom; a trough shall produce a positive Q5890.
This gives 2.89 Angstrom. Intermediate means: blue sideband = 6.04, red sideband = 6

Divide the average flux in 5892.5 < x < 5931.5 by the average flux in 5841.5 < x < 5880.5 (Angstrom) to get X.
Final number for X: 0.9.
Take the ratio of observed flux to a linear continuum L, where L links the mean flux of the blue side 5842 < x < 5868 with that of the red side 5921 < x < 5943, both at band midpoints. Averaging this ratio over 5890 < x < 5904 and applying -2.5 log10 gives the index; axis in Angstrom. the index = 0.23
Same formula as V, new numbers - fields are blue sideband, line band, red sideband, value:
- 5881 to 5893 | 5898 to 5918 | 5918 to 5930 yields -0.5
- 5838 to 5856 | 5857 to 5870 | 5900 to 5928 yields 0.4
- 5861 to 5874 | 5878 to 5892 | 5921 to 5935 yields 1.6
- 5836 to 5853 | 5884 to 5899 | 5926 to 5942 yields 3.0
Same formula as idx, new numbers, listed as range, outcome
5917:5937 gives 5.96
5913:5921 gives 5.96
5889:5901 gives 4.5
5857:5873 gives 6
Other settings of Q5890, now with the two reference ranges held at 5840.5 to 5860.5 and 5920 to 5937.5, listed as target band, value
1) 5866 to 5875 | -0.4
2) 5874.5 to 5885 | -0.6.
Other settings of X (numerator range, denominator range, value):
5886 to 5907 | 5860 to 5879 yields 0.81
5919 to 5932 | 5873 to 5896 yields 1.12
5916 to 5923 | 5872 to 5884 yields 0.92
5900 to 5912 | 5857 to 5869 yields 1.01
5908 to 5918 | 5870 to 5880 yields 0.92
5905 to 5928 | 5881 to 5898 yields 1.24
